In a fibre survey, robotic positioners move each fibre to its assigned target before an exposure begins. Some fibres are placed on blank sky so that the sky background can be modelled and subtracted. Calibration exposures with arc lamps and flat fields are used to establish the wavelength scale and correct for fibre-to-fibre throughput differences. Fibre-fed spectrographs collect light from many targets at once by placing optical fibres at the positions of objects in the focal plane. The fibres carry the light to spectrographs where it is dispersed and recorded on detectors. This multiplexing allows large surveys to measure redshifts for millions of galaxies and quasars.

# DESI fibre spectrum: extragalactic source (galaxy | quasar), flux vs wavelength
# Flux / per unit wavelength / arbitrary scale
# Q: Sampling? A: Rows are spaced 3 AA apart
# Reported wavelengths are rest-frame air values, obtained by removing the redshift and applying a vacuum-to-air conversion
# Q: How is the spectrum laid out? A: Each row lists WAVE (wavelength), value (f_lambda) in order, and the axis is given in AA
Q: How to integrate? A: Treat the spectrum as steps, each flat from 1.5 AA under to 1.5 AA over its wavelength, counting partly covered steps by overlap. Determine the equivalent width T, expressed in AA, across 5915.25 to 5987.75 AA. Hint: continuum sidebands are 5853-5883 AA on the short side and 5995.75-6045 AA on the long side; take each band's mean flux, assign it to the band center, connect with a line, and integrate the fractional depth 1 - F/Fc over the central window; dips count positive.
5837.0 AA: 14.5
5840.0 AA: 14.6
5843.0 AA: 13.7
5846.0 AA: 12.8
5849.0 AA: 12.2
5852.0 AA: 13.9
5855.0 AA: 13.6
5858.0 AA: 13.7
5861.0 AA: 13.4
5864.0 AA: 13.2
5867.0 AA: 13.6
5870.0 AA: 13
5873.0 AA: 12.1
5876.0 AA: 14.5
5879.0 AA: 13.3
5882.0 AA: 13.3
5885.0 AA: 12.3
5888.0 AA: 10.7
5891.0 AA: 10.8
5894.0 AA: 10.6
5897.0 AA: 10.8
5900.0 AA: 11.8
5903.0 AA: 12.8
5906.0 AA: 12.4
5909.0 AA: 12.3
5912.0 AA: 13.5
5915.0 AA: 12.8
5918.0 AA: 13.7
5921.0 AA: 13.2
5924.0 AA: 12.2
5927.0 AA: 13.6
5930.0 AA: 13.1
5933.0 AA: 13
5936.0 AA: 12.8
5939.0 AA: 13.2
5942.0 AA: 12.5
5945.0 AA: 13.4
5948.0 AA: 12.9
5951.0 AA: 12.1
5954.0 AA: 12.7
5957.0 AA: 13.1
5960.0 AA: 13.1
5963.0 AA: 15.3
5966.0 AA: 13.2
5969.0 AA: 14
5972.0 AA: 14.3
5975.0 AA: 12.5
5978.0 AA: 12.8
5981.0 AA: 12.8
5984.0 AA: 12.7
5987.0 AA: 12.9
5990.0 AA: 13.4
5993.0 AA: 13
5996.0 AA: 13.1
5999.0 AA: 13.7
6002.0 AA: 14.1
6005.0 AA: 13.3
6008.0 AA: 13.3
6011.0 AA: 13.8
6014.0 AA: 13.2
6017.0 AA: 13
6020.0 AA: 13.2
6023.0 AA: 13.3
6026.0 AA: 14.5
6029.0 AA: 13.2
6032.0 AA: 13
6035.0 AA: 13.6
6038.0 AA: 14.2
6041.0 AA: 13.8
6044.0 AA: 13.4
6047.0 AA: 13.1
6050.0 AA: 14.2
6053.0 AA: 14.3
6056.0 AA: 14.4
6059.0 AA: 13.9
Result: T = 1.8 AA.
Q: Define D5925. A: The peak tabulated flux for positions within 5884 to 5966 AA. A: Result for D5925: 15.3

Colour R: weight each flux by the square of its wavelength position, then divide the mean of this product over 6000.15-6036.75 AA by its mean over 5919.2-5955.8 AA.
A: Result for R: 1.1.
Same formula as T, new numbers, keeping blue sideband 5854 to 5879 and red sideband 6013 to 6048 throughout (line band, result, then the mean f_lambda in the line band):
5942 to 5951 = 0.4 AA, 12.9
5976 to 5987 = 0.5 AA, 12.8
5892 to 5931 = 2.6 AA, 12.5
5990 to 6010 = 0.0 AA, 13.4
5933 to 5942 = 0.3 AA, 12.9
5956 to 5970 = -0.3 AA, 13.8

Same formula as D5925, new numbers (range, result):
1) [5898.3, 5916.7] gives 13.5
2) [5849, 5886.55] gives 14.5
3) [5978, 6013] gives 14.1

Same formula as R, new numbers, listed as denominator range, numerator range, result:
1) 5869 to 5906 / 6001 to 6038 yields 1.16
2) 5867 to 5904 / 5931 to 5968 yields 1.10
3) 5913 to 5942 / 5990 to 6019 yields 1.05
